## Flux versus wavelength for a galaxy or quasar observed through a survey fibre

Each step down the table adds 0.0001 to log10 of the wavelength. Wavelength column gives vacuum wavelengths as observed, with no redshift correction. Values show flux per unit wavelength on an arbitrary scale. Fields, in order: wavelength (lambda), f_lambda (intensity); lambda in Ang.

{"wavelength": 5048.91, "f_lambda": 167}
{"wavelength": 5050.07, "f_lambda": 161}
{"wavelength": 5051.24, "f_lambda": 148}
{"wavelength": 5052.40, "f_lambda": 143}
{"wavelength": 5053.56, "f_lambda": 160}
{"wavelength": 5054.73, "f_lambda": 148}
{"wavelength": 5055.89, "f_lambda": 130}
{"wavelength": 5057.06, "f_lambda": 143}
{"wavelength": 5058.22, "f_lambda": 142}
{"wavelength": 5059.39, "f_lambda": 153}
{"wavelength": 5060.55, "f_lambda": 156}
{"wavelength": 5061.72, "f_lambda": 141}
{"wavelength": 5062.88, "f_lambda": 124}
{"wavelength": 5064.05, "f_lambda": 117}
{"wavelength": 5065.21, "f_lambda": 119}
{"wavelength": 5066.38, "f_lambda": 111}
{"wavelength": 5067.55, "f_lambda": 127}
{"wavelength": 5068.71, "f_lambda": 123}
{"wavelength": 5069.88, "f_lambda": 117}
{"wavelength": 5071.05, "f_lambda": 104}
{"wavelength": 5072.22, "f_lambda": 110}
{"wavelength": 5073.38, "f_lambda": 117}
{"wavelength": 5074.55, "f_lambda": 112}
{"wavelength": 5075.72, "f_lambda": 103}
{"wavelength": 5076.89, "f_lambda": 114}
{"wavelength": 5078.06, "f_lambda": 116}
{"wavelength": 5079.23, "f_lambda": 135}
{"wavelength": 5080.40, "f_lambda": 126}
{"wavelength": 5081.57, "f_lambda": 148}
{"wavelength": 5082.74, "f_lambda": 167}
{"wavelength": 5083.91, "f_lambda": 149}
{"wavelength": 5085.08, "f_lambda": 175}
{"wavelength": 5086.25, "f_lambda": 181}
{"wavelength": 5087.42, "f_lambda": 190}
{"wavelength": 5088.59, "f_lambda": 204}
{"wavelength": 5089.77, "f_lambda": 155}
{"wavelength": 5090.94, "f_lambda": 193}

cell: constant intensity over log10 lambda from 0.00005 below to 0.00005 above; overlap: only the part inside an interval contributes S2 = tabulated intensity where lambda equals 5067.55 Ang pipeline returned 127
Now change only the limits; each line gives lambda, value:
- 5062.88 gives 124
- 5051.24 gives 148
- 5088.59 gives 204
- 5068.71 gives 123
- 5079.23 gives 135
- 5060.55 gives 156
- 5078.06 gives 116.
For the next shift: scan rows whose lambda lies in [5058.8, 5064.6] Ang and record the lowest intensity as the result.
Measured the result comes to 117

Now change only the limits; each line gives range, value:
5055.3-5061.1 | 130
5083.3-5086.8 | 149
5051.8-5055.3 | 143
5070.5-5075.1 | 104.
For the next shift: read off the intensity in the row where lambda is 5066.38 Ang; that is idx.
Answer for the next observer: 111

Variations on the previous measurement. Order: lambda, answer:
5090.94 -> 193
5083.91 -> 149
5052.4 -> 143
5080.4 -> 126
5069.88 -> 117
